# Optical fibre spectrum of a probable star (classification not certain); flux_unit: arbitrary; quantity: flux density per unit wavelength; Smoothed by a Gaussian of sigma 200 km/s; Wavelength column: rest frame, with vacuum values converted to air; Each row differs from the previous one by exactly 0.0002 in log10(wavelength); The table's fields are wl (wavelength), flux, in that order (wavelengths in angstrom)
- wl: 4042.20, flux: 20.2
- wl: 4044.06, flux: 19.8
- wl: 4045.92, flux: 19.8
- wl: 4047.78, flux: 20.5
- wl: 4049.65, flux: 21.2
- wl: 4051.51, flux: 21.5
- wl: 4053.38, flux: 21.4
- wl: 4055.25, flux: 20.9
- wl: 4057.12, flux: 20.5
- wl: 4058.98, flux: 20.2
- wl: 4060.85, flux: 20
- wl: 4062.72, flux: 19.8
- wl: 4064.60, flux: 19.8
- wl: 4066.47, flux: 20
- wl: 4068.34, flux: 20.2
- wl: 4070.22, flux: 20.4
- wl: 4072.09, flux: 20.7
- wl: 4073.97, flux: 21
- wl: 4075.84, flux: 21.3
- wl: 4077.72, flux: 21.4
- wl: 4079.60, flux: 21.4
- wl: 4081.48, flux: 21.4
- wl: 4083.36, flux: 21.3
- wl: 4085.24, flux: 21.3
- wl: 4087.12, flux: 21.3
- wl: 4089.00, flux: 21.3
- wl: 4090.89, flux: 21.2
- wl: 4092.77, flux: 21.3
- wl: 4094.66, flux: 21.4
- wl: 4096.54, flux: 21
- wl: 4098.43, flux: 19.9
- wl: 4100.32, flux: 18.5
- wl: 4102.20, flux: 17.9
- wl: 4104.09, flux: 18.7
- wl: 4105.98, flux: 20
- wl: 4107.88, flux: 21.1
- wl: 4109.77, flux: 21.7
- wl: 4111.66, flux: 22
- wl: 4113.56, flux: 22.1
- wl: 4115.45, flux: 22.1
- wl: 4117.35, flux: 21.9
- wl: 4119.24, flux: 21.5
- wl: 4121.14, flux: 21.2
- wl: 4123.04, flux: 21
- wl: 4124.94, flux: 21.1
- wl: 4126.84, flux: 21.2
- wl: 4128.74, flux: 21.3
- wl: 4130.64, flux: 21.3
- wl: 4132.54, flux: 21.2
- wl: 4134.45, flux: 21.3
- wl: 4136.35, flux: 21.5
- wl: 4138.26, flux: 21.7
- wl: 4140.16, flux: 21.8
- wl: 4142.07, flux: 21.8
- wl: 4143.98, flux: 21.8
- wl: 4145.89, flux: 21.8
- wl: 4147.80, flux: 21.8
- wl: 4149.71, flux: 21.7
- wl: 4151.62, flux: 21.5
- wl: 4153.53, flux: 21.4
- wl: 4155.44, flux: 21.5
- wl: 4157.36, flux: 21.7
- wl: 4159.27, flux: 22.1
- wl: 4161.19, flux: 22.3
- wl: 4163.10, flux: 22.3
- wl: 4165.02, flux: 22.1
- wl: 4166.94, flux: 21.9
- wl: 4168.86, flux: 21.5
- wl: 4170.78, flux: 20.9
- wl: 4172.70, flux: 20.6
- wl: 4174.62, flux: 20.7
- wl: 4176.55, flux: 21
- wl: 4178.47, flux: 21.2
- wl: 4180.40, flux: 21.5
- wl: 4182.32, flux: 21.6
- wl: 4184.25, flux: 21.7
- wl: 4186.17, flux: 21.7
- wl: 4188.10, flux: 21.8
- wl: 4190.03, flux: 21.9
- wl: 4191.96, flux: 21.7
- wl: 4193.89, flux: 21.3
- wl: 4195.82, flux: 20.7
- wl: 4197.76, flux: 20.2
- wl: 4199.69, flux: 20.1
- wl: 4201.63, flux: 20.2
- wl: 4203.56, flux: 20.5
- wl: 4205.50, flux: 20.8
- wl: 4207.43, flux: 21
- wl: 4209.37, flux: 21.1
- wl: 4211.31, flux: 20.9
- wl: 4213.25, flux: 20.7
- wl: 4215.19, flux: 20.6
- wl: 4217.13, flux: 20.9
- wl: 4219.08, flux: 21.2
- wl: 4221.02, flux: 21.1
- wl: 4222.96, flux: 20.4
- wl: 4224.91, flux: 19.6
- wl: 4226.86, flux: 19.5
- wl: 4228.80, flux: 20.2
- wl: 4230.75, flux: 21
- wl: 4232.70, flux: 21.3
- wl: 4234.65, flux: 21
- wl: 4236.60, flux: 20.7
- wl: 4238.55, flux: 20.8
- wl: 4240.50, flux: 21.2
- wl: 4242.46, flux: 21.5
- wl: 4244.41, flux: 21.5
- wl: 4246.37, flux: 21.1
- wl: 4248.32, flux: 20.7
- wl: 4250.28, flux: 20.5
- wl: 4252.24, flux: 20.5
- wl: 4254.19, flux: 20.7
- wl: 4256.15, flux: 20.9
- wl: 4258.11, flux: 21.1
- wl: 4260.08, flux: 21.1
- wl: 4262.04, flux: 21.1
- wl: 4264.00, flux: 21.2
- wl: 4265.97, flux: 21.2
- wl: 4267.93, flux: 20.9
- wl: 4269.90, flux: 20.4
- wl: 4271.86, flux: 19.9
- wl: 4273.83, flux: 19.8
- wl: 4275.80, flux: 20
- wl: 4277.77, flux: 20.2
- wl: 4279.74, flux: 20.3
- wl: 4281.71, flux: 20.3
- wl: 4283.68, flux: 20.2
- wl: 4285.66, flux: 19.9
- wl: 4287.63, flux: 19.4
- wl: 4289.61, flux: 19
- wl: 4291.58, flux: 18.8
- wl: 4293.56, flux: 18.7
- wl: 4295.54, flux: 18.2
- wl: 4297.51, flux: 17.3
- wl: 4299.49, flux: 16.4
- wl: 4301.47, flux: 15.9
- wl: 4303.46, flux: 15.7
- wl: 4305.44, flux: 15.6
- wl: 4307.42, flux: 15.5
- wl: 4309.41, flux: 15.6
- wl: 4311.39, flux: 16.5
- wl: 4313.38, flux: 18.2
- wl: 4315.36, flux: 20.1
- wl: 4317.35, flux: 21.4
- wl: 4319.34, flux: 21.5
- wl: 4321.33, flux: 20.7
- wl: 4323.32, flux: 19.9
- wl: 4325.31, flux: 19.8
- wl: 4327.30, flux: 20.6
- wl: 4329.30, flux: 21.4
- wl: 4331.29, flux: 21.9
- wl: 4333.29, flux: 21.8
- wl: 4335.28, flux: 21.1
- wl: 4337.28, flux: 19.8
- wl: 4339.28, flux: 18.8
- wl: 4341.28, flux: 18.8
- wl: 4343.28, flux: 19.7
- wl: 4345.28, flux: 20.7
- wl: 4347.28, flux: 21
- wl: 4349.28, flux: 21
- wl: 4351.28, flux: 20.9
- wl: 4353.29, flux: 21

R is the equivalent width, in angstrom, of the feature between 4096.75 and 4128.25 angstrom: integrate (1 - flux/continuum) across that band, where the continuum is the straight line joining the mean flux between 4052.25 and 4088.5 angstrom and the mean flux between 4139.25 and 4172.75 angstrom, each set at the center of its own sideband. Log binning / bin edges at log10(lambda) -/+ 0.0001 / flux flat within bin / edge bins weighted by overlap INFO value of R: 0.7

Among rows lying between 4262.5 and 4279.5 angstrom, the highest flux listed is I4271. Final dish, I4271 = 21.2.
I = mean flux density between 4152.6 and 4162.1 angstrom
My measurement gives 21.8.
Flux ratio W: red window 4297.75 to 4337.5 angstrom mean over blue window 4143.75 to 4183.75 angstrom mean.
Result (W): 0.88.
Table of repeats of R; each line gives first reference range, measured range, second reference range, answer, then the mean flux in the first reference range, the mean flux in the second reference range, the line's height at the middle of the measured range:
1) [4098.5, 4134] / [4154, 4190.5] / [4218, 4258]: -1.3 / 20.9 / 20.8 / 20.8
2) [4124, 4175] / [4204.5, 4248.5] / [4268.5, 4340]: -0.9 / 21.6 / 19.2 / 20.4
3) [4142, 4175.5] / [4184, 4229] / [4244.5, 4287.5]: 0.7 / 21.6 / 20.6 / 21.2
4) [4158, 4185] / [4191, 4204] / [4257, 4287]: 0.4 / 21.5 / 20.5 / 21.3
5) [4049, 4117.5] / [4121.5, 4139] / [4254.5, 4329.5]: -0.7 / 20.8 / 19.3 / 20.4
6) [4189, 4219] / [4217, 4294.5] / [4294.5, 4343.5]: -2.0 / 20.8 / 18.9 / 20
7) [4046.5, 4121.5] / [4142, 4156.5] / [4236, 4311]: -0.9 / 20.8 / 19.5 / 20.4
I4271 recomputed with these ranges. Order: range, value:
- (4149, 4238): 22.3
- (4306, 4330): 21.5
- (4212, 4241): 21.3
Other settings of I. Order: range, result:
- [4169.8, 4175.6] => 20.7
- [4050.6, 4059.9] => 20.9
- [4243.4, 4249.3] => 21.1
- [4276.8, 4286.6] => 20.2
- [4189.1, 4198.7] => 21.1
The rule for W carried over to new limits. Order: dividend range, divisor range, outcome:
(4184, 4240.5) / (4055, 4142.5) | 1.00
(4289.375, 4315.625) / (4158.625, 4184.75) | 0.80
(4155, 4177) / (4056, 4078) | 1.06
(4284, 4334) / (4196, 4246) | 0.91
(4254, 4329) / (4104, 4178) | 0.90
